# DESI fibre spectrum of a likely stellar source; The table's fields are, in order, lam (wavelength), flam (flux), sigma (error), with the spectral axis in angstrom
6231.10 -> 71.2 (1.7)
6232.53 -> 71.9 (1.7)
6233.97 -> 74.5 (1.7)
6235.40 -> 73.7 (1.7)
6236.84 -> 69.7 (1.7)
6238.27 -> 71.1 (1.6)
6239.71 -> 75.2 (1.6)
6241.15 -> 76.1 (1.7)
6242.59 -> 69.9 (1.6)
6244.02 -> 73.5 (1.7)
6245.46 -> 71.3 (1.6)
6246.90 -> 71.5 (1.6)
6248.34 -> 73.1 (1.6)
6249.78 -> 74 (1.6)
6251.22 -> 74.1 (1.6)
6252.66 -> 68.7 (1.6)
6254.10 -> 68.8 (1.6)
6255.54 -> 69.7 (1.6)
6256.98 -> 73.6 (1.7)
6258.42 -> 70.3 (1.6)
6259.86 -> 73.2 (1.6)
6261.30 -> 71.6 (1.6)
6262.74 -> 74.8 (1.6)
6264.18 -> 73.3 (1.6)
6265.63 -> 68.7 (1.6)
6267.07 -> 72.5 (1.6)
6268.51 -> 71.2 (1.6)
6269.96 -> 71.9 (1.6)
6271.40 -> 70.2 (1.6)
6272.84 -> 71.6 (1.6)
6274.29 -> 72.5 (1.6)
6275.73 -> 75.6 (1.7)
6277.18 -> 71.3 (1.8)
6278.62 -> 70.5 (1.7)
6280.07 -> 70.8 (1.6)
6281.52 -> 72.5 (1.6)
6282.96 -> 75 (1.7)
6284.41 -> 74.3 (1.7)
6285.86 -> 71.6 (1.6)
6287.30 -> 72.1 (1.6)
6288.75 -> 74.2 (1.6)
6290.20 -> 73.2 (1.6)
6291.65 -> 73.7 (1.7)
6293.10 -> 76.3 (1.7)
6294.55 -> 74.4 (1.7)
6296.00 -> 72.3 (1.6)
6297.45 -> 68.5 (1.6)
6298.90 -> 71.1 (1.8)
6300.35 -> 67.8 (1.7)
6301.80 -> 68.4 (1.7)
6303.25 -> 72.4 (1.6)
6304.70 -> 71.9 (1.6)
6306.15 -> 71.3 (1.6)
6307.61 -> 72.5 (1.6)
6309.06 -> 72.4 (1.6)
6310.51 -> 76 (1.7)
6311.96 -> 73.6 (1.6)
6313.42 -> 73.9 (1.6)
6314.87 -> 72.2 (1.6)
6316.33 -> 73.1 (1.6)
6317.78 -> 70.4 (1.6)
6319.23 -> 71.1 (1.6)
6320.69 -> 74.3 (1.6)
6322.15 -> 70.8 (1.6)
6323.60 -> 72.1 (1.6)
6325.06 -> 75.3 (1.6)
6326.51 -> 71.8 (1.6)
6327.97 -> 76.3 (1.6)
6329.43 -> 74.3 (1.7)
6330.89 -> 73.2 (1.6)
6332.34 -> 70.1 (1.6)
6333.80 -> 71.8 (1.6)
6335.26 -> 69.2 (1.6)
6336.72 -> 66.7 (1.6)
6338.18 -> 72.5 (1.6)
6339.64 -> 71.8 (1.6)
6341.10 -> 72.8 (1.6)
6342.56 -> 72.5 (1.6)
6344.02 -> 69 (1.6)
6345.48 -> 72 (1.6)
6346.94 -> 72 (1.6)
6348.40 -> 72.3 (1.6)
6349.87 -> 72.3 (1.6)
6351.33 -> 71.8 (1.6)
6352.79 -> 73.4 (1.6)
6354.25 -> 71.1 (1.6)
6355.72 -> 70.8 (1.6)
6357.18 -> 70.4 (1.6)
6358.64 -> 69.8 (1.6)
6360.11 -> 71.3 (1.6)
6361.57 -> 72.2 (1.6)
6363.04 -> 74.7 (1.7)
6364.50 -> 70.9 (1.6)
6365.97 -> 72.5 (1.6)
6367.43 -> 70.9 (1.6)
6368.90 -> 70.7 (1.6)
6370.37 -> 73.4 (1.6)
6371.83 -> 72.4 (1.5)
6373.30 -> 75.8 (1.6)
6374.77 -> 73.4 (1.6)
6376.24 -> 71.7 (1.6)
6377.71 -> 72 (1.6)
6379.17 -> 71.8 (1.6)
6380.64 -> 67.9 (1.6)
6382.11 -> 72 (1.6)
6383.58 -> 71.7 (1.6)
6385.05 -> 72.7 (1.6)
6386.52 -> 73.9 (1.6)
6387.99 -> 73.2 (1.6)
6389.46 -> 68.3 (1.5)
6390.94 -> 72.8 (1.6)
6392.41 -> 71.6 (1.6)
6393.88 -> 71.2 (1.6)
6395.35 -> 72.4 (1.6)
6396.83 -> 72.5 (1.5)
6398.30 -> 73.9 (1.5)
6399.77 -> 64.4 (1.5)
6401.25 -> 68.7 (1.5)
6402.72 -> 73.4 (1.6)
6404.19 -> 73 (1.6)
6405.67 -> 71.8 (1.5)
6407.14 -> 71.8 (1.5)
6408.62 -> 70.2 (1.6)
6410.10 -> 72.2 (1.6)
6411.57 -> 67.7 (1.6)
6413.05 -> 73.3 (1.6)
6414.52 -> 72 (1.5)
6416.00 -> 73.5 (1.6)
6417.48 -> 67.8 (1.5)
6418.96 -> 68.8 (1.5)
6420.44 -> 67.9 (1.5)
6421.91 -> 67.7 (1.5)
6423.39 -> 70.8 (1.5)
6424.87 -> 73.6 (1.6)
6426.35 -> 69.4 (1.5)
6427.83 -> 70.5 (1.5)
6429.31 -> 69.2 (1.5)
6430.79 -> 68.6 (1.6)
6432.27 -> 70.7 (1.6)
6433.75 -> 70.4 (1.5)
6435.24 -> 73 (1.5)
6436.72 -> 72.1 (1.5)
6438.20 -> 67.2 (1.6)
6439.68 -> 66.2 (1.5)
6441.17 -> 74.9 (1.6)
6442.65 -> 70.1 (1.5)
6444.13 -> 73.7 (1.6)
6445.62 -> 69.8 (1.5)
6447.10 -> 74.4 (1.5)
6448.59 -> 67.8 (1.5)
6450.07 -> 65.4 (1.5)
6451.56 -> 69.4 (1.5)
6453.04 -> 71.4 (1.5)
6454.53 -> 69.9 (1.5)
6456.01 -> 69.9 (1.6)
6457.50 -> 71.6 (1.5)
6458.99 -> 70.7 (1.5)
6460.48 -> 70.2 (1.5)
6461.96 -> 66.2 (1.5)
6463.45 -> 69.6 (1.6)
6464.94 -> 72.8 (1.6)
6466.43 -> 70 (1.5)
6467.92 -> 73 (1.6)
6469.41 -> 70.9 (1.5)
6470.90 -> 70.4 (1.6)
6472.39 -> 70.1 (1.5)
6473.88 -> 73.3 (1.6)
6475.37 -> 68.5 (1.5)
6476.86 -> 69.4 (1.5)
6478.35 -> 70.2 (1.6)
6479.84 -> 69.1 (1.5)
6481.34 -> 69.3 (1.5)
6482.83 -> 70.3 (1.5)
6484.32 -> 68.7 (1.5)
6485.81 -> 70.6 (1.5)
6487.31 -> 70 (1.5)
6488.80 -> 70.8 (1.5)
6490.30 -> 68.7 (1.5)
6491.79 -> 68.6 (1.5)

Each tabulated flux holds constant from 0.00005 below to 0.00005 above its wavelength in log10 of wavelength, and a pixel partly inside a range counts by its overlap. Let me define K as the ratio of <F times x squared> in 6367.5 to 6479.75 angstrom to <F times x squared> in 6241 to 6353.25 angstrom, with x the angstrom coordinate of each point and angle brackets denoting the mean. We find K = 1.02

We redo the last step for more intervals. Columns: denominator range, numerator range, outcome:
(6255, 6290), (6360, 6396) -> 1.03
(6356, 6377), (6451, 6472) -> 1.01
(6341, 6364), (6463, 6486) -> 1.02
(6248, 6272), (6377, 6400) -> 1.04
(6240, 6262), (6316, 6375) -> 1.03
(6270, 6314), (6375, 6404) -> 1.02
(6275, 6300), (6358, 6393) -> 1.02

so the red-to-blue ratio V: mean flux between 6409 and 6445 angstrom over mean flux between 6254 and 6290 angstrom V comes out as 0.98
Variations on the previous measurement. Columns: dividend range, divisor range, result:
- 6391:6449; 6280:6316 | 0.98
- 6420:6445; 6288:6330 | 0.97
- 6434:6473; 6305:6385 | 0.98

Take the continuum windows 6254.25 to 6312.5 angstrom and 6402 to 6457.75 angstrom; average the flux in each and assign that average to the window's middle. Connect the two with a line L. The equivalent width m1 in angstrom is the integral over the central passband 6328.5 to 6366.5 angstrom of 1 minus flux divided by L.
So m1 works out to -0.1 angstrom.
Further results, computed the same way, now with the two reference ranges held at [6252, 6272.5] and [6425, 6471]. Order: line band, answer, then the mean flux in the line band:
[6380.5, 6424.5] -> -0.3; 71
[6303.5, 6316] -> -0.3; 72.9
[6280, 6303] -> -0.4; 72.3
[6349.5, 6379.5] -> -0.5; 72.1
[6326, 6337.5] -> -0.1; 71.6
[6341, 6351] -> -0.1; 71.8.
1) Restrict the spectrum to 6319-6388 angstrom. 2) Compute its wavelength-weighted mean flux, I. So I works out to 72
